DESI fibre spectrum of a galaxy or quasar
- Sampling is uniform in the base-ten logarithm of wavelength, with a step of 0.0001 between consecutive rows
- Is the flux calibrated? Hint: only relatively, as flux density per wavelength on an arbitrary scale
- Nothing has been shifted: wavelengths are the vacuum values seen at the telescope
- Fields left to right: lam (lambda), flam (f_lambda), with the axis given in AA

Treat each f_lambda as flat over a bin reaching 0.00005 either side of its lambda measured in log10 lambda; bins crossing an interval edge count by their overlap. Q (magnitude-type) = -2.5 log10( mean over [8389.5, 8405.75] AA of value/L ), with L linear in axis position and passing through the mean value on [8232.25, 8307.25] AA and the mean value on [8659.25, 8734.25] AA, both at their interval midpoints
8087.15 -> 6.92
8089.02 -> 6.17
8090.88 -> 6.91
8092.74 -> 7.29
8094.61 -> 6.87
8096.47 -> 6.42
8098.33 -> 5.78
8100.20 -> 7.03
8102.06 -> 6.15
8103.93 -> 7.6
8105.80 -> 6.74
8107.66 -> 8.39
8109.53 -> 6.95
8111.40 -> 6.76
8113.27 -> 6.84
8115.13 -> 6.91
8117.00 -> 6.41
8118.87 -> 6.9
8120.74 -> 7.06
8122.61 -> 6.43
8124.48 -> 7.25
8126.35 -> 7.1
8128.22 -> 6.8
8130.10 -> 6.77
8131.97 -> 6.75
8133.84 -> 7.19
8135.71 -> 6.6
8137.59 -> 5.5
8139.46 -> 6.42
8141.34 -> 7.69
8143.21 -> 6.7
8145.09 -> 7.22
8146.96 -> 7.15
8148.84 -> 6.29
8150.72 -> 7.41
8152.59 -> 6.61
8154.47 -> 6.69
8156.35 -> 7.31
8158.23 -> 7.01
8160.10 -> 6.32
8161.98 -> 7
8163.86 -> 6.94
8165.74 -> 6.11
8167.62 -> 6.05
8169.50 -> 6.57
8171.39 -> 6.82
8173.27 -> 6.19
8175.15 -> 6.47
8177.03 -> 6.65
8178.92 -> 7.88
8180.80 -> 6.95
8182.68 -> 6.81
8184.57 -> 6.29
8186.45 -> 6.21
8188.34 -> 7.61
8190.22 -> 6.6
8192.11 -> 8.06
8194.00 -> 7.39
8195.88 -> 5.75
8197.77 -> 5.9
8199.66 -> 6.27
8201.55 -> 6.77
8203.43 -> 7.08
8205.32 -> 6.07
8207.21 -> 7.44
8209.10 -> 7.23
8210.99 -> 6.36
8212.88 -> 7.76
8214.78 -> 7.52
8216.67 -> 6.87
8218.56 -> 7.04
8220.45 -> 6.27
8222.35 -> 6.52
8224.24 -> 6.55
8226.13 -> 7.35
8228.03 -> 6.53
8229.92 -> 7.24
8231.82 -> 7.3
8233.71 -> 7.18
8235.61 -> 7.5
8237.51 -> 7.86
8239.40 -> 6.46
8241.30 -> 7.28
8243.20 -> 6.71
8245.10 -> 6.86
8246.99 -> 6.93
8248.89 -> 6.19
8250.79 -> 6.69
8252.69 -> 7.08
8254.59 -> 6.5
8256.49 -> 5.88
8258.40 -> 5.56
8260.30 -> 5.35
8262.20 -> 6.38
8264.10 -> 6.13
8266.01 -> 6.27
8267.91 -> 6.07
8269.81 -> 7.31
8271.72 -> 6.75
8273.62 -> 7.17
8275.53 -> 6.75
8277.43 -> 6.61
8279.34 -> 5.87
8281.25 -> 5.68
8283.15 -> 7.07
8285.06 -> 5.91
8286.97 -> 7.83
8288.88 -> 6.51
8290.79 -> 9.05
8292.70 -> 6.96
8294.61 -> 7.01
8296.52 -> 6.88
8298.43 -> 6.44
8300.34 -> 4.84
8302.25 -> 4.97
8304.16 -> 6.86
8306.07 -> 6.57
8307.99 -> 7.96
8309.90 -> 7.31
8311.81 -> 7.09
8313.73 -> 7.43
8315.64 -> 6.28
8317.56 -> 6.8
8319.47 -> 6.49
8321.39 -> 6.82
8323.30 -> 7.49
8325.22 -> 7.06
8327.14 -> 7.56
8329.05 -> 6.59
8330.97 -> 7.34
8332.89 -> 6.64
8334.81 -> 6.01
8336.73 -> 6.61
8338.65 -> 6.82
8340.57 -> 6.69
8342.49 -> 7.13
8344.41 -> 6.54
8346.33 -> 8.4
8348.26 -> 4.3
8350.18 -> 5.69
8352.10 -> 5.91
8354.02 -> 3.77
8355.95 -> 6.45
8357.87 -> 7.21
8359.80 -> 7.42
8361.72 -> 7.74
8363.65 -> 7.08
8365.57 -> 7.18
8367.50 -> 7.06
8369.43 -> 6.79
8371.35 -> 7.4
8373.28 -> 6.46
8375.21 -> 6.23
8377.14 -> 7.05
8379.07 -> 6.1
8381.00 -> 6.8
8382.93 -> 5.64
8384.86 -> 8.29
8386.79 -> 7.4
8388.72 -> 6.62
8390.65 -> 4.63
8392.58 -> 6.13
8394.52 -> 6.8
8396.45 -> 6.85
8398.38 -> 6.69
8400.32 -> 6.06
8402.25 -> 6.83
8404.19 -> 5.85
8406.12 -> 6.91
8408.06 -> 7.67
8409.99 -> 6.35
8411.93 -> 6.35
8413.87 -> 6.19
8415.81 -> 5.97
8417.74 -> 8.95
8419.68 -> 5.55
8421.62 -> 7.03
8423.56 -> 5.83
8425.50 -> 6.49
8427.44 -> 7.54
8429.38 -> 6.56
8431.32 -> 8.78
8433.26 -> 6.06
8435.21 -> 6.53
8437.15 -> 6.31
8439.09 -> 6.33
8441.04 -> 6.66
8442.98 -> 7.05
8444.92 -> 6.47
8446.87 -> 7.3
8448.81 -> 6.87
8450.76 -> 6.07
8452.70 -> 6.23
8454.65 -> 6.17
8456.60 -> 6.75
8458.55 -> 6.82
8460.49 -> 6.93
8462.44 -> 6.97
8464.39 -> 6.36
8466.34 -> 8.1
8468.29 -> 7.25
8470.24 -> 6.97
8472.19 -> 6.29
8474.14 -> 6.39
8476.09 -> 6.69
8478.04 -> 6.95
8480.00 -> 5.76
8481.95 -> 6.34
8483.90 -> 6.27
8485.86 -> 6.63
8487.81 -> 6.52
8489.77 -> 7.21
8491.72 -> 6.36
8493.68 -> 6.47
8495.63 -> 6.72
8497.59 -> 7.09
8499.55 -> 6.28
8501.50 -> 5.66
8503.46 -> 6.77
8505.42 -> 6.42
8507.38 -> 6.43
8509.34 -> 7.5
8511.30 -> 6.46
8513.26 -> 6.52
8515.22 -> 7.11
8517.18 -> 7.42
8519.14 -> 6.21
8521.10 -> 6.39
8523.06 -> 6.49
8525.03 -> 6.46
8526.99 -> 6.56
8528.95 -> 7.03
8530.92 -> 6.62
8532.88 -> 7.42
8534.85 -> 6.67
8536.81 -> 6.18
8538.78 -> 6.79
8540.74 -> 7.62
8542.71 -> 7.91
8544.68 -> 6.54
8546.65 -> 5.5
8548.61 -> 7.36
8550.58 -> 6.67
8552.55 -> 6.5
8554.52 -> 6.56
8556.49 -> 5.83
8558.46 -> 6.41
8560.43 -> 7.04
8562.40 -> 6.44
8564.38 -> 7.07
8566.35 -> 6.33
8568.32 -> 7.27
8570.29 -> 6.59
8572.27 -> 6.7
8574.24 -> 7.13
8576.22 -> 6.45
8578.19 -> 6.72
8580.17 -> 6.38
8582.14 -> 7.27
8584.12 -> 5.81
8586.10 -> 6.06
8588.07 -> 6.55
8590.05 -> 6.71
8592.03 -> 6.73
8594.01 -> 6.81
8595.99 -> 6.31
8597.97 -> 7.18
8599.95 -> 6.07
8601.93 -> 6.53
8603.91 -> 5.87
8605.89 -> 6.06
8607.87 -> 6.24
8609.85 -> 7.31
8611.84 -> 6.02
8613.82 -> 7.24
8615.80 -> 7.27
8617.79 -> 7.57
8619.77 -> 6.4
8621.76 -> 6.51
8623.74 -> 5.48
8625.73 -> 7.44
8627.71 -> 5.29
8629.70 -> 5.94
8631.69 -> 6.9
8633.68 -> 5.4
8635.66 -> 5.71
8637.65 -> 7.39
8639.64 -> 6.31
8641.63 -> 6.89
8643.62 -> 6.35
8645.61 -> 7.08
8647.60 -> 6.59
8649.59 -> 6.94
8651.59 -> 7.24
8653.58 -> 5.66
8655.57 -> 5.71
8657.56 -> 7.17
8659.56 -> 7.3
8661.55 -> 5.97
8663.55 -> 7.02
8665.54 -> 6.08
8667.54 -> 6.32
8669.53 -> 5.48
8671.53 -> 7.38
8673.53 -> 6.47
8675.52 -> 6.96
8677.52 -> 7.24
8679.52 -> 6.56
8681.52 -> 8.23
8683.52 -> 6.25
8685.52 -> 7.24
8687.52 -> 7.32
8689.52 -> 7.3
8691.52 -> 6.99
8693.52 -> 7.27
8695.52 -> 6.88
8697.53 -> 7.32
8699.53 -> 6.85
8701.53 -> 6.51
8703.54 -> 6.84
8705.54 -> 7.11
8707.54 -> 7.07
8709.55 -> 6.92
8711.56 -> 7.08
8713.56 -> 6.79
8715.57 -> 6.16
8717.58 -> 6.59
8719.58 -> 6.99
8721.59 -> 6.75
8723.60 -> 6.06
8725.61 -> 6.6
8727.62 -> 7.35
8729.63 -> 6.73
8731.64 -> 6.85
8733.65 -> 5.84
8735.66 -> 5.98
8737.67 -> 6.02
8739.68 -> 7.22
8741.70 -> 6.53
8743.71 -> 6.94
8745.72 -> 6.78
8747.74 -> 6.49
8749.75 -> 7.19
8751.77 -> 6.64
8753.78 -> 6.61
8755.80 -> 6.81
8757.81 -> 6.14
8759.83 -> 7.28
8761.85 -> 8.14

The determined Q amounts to 0.07 mag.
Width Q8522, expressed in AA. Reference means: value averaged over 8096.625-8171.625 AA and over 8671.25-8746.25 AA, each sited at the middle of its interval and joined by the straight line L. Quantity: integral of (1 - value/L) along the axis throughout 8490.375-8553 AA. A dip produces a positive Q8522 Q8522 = 1.2 AA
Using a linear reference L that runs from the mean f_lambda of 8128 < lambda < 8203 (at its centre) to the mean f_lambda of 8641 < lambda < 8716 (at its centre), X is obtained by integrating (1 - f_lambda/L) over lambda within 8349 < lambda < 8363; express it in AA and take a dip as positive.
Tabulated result 1.0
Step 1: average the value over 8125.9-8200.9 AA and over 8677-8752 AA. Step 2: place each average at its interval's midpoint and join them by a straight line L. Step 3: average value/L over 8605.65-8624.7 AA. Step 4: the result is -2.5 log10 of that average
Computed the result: 0.03 mag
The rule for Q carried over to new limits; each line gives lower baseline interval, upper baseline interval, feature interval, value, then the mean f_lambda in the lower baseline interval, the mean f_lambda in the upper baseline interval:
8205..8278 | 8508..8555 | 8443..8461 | 0.02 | 6.76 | 6.77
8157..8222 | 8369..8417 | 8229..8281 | 0.01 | 6.77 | 6.57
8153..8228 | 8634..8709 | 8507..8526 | 0.01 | 6.78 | 6.77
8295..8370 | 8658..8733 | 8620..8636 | 0.12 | 6.67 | 6.83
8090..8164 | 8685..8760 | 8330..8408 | 0.04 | 6.85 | 6.78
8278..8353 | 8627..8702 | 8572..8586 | 0.01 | 6.7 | 6.68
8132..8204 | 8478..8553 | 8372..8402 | 0.03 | 6.75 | 6.66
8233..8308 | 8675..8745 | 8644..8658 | 0.03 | 6.63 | 6.84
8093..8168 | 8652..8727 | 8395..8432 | 0.01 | 6.81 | 6.78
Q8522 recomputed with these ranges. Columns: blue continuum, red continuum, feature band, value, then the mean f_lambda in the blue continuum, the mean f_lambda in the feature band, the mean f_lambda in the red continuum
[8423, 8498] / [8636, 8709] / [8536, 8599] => 0.8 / 6.7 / 6.67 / 6.8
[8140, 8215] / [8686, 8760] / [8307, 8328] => -0.9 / 6.82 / 7.11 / 6.78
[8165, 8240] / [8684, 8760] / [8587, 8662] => 2.9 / 6.84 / 6.53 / 6.78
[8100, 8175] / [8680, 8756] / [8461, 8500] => 0.7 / 6.81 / 6.69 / 6.82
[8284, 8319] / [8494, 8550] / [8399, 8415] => 0.6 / 6.81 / 6.52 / 6.72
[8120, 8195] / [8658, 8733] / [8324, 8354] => 1.3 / 6.82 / 6.54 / 6.83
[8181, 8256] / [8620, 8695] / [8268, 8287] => 0.6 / 6.87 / 6.61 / 6.63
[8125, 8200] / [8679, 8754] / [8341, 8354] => 1.2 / 6.76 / 6.16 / 6.82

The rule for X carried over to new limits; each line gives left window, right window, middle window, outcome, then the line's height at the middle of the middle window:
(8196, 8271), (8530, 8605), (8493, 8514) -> 0.3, 6.66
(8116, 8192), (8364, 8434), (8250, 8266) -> 1.3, 6.75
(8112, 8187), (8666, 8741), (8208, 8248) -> -1.5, 6.76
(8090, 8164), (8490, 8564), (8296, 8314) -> 0.5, 6.77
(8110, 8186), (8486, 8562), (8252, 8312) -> 1.4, 6.73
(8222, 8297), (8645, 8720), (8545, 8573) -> 0.8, 6.79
